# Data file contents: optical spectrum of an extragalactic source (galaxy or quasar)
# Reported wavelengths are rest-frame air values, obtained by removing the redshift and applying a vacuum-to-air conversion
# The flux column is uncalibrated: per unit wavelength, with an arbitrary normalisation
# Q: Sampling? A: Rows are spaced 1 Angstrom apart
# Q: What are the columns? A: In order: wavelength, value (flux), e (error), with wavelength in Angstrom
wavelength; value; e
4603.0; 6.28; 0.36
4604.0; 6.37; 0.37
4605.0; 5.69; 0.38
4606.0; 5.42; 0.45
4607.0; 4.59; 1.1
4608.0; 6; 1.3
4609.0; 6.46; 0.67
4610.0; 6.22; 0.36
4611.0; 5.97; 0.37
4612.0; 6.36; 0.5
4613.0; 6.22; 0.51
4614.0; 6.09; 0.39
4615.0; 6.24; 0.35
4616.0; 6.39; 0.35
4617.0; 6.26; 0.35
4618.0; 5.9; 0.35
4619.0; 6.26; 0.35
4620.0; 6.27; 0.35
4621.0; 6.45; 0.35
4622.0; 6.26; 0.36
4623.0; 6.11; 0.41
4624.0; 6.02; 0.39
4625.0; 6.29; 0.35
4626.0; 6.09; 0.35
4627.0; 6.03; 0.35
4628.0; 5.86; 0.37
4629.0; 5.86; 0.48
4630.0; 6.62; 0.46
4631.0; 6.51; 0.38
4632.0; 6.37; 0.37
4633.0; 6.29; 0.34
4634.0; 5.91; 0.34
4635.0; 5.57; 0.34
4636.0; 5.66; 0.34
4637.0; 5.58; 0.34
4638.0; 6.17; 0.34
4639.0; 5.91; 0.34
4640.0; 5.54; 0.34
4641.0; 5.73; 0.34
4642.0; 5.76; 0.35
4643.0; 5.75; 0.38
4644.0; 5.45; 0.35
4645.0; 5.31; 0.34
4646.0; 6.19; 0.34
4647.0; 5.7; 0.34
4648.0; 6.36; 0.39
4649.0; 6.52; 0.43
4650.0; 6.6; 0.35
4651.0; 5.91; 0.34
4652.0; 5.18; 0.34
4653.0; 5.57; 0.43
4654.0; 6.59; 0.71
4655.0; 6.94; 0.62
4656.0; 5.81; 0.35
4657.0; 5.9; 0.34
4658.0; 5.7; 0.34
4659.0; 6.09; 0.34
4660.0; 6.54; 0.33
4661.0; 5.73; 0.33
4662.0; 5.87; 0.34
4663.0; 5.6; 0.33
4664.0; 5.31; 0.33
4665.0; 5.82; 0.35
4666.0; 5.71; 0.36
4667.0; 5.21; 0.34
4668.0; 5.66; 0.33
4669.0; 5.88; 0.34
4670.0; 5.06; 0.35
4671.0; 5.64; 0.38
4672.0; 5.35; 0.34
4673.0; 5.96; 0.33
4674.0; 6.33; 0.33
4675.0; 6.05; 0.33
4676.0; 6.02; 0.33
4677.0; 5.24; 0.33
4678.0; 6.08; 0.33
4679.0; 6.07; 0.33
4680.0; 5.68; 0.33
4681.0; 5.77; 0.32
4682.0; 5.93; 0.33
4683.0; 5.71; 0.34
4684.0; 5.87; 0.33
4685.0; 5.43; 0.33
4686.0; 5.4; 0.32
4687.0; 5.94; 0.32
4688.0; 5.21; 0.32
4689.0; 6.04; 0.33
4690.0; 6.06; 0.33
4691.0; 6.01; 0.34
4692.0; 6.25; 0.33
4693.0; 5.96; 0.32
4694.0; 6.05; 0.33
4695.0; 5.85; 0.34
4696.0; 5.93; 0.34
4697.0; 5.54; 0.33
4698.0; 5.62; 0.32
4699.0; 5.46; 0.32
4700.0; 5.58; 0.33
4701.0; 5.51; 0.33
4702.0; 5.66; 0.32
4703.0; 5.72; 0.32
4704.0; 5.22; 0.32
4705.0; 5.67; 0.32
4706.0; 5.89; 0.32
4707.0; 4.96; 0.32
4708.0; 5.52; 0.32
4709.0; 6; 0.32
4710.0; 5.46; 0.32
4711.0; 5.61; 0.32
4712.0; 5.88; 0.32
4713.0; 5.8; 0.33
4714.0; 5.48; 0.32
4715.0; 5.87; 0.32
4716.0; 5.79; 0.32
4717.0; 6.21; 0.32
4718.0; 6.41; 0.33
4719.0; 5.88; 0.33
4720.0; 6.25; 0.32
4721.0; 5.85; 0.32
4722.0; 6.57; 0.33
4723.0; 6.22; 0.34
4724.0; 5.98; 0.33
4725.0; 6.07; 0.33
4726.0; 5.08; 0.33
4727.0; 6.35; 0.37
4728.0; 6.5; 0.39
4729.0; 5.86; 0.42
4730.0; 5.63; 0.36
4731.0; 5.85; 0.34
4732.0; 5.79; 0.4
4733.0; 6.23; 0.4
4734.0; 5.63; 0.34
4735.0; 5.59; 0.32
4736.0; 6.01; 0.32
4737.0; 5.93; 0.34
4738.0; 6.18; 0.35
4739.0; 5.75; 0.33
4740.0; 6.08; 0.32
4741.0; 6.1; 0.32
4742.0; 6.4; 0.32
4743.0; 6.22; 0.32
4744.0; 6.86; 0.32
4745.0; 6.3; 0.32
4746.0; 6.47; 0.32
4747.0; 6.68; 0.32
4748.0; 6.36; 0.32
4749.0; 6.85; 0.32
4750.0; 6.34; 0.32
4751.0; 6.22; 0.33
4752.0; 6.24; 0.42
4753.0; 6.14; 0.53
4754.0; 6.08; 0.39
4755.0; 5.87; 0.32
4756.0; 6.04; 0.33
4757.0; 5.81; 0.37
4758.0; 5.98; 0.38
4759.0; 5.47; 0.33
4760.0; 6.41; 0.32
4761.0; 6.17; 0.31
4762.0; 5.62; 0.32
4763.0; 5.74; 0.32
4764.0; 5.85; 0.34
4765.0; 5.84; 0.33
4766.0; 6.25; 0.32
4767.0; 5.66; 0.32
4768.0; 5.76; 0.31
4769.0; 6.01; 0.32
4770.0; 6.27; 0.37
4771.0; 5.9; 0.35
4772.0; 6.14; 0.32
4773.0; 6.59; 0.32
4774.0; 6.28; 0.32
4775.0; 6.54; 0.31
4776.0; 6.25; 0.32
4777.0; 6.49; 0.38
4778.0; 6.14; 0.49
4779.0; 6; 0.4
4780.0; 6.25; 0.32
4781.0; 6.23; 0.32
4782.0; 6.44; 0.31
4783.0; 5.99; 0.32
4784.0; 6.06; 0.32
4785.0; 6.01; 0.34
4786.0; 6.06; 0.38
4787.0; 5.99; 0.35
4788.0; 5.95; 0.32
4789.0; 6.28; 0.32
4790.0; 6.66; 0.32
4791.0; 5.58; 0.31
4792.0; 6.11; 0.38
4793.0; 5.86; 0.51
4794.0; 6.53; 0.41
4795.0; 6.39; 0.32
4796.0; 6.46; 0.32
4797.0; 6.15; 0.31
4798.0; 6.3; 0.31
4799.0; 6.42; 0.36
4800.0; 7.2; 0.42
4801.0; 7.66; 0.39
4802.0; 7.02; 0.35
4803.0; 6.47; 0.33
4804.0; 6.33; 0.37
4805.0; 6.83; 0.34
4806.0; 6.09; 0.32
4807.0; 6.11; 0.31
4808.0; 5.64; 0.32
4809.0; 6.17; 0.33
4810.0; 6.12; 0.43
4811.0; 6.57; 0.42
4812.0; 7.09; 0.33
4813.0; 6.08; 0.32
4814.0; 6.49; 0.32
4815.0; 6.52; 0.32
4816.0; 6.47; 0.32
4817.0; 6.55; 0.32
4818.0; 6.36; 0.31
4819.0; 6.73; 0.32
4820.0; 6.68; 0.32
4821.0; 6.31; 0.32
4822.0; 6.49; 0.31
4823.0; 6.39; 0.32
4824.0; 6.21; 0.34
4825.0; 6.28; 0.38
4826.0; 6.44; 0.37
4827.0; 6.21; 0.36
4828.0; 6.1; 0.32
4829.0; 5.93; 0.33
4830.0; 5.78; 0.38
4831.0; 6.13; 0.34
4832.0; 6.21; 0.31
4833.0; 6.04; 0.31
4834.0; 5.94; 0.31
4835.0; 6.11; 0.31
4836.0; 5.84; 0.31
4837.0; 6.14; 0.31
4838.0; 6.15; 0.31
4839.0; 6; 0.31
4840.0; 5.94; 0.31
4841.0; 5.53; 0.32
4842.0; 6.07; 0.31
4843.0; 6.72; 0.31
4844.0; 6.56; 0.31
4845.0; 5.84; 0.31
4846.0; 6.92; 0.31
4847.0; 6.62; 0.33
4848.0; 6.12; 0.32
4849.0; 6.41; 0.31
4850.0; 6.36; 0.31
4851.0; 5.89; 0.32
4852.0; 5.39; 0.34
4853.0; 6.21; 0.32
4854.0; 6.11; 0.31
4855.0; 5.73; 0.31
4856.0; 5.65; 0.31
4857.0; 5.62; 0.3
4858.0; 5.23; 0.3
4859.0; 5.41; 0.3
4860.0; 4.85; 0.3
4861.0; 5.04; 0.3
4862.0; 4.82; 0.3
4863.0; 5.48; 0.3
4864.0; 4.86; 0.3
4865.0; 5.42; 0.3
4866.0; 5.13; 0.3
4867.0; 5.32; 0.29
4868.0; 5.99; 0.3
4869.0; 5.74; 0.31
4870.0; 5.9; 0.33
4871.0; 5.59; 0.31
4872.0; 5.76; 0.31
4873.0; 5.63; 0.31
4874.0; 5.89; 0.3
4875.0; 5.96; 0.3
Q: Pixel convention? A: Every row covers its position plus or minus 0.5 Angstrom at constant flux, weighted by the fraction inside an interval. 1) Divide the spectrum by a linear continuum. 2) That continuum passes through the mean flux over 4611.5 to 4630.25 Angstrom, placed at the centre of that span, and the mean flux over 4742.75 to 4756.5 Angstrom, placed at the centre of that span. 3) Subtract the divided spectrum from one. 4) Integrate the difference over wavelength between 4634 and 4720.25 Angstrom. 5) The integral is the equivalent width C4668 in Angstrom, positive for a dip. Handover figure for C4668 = 6.2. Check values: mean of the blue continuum 6.18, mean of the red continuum 6.34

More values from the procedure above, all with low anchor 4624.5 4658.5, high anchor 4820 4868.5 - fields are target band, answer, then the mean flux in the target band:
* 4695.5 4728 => 0.9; 5.79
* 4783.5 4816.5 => -2.3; 6.35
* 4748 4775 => -0.6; 6.07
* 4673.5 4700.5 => 0.7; 5.82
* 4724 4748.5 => -0.5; 6.08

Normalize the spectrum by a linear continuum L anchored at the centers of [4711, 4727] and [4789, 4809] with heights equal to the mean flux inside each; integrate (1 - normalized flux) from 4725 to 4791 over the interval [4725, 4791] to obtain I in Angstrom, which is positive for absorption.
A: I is 0.8 Angstrom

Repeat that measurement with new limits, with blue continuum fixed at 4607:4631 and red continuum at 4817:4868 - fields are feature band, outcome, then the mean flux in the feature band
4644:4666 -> 0.6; 5.95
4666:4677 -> 0.8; 5.69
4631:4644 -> 0.6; 5.86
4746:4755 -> -0.4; 6.34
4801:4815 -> -1.0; 6.44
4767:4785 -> -0.5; 6.18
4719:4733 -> 0.1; 6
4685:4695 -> 0.4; 5.86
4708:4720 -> 0.4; 5.86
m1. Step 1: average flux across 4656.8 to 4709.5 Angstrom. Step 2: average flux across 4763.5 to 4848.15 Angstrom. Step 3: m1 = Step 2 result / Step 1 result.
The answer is 1.09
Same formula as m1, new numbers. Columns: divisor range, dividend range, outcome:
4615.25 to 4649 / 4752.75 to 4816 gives 1.03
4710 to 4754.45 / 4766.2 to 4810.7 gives 1.03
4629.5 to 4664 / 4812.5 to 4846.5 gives 1.05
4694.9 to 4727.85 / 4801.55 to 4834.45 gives 1.09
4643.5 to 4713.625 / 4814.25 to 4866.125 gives 1.04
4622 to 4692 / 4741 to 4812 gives 1.06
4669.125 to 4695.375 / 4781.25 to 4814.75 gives 1.09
